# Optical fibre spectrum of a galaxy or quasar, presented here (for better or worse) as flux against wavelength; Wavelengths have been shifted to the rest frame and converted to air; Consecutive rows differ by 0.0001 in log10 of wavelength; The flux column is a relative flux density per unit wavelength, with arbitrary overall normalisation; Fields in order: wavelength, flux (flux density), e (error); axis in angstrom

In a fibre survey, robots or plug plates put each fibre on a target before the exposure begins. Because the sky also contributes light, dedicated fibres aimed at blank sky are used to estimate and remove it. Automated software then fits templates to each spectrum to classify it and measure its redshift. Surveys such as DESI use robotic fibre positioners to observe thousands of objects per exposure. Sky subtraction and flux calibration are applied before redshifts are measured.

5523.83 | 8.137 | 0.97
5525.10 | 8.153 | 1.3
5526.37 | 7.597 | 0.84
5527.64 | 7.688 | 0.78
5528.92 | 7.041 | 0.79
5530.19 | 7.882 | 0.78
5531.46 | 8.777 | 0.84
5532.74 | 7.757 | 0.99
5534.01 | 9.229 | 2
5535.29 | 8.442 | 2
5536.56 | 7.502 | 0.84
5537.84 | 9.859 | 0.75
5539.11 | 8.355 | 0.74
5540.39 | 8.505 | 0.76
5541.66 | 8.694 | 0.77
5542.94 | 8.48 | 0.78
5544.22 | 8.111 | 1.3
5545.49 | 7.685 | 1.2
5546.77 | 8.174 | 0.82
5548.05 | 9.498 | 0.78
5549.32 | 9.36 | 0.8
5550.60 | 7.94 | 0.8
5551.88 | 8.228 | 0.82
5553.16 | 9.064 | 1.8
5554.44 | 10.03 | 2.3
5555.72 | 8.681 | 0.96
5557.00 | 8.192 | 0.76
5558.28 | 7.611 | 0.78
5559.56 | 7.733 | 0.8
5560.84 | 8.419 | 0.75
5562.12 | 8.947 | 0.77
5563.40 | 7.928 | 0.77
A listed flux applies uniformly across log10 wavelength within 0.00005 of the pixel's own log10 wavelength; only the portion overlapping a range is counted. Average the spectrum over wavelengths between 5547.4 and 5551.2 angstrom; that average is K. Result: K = 8.95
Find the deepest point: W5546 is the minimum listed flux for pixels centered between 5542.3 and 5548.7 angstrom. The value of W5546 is 7.685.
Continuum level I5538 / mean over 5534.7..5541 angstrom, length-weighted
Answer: 8.53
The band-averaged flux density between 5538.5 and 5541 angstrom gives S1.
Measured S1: 8.42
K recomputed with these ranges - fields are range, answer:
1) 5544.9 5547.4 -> 7.92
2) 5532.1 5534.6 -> 8.48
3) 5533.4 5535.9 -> 8.82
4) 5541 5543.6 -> 8.58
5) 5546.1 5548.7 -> 8.83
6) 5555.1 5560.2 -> 8.05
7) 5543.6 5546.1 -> 7.92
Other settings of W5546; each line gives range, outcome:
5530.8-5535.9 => 7.757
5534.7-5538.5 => 7.502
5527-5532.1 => 7.041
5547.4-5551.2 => 7.94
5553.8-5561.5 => 7.611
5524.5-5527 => 7.597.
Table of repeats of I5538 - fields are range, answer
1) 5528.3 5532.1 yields 7.91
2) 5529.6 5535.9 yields 8.42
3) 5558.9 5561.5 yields 8.08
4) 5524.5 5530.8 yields 7.67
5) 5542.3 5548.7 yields 8.4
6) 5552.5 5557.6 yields 8.99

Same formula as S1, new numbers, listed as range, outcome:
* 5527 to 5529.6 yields 7.37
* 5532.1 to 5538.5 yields 8.56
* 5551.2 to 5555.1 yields 9.08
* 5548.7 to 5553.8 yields 8.64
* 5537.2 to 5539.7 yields 9.13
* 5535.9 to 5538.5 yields 8.69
